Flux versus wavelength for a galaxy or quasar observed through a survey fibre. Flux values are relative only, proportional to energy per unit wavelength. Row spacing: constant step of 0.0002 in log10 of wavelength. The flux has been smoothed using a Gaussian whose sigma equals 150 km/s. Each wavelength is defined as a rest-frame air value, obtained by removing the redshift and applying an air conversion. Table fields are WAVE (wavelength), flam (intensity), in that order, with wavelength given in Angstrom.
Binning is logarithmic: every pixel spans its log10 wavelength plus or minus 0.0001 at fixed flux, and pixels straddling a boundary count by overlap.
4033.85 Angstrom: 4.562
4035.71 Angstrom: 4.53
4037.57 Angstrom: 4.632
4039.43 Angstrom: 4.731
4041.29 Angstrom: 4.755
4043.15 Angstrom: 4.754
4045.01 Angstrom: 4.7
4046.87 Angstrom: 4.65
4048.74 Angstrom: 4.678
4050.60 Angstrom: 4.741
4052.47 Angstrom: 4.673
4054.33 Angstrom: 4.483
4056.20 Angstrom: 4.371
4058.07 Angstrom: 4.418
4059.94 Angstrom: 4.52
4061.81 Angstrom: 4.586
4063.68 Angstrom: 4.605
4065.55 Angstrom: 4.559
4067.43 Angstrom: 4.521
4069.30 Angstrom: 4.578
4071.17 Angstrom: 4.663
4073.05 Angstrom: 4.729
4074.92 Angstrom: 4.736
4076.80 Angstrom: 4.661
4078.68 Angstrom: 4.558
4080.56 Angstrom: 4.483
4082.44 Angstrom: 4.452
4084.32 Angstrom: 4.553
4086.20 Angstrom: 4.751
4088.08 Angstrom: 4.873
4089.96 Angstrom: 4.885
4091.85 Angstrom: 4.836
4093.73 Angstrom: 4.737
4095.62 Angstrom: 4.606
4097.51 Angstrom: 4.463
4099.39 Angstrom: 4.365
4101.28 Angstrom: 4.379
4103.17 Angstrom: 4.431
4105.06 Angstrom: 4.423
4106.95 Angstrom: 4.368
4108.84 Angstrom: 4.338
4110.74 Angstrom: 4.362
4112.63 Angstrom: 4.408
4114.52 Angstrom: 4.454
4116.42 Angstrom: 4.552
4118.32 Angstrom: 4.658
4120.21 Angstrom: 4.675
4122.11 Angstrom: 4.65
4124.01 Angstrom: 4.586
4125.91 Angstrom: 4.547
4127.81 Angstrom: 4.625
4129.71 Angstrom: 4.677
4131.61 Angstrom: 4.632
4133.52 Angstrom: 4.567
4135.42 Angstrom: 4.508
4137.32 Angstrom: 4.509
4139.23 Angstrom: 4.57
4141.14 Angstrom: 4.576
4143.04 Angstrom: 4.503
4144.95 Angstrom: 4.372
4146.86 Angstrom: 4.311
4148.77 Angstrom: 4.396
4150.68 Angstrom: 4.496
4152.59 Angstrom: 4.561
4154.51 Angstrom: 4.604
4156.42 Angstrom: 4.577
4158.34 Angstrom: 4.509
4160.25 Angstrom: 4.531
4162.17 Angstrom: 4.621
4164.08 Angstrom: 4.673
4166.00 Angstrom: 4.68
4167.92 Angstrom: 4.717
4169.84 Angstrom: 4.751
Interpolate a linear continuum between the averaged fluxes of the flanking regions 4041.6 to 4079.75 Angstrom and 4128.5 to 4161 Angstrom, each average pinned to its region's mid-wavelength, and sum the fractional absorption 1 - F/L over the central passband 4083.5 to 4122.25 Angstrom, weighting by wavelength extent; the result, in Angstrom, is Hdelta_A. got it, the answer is 0.1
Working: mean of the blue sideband 4.61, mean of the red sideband 4.52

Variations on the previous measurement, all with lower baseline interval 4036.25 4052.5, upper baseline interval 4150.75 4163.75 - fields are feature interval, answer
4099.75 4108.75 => 0.5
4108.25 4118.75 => 0.4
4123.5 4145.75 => 0.2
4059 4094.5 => 0.1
